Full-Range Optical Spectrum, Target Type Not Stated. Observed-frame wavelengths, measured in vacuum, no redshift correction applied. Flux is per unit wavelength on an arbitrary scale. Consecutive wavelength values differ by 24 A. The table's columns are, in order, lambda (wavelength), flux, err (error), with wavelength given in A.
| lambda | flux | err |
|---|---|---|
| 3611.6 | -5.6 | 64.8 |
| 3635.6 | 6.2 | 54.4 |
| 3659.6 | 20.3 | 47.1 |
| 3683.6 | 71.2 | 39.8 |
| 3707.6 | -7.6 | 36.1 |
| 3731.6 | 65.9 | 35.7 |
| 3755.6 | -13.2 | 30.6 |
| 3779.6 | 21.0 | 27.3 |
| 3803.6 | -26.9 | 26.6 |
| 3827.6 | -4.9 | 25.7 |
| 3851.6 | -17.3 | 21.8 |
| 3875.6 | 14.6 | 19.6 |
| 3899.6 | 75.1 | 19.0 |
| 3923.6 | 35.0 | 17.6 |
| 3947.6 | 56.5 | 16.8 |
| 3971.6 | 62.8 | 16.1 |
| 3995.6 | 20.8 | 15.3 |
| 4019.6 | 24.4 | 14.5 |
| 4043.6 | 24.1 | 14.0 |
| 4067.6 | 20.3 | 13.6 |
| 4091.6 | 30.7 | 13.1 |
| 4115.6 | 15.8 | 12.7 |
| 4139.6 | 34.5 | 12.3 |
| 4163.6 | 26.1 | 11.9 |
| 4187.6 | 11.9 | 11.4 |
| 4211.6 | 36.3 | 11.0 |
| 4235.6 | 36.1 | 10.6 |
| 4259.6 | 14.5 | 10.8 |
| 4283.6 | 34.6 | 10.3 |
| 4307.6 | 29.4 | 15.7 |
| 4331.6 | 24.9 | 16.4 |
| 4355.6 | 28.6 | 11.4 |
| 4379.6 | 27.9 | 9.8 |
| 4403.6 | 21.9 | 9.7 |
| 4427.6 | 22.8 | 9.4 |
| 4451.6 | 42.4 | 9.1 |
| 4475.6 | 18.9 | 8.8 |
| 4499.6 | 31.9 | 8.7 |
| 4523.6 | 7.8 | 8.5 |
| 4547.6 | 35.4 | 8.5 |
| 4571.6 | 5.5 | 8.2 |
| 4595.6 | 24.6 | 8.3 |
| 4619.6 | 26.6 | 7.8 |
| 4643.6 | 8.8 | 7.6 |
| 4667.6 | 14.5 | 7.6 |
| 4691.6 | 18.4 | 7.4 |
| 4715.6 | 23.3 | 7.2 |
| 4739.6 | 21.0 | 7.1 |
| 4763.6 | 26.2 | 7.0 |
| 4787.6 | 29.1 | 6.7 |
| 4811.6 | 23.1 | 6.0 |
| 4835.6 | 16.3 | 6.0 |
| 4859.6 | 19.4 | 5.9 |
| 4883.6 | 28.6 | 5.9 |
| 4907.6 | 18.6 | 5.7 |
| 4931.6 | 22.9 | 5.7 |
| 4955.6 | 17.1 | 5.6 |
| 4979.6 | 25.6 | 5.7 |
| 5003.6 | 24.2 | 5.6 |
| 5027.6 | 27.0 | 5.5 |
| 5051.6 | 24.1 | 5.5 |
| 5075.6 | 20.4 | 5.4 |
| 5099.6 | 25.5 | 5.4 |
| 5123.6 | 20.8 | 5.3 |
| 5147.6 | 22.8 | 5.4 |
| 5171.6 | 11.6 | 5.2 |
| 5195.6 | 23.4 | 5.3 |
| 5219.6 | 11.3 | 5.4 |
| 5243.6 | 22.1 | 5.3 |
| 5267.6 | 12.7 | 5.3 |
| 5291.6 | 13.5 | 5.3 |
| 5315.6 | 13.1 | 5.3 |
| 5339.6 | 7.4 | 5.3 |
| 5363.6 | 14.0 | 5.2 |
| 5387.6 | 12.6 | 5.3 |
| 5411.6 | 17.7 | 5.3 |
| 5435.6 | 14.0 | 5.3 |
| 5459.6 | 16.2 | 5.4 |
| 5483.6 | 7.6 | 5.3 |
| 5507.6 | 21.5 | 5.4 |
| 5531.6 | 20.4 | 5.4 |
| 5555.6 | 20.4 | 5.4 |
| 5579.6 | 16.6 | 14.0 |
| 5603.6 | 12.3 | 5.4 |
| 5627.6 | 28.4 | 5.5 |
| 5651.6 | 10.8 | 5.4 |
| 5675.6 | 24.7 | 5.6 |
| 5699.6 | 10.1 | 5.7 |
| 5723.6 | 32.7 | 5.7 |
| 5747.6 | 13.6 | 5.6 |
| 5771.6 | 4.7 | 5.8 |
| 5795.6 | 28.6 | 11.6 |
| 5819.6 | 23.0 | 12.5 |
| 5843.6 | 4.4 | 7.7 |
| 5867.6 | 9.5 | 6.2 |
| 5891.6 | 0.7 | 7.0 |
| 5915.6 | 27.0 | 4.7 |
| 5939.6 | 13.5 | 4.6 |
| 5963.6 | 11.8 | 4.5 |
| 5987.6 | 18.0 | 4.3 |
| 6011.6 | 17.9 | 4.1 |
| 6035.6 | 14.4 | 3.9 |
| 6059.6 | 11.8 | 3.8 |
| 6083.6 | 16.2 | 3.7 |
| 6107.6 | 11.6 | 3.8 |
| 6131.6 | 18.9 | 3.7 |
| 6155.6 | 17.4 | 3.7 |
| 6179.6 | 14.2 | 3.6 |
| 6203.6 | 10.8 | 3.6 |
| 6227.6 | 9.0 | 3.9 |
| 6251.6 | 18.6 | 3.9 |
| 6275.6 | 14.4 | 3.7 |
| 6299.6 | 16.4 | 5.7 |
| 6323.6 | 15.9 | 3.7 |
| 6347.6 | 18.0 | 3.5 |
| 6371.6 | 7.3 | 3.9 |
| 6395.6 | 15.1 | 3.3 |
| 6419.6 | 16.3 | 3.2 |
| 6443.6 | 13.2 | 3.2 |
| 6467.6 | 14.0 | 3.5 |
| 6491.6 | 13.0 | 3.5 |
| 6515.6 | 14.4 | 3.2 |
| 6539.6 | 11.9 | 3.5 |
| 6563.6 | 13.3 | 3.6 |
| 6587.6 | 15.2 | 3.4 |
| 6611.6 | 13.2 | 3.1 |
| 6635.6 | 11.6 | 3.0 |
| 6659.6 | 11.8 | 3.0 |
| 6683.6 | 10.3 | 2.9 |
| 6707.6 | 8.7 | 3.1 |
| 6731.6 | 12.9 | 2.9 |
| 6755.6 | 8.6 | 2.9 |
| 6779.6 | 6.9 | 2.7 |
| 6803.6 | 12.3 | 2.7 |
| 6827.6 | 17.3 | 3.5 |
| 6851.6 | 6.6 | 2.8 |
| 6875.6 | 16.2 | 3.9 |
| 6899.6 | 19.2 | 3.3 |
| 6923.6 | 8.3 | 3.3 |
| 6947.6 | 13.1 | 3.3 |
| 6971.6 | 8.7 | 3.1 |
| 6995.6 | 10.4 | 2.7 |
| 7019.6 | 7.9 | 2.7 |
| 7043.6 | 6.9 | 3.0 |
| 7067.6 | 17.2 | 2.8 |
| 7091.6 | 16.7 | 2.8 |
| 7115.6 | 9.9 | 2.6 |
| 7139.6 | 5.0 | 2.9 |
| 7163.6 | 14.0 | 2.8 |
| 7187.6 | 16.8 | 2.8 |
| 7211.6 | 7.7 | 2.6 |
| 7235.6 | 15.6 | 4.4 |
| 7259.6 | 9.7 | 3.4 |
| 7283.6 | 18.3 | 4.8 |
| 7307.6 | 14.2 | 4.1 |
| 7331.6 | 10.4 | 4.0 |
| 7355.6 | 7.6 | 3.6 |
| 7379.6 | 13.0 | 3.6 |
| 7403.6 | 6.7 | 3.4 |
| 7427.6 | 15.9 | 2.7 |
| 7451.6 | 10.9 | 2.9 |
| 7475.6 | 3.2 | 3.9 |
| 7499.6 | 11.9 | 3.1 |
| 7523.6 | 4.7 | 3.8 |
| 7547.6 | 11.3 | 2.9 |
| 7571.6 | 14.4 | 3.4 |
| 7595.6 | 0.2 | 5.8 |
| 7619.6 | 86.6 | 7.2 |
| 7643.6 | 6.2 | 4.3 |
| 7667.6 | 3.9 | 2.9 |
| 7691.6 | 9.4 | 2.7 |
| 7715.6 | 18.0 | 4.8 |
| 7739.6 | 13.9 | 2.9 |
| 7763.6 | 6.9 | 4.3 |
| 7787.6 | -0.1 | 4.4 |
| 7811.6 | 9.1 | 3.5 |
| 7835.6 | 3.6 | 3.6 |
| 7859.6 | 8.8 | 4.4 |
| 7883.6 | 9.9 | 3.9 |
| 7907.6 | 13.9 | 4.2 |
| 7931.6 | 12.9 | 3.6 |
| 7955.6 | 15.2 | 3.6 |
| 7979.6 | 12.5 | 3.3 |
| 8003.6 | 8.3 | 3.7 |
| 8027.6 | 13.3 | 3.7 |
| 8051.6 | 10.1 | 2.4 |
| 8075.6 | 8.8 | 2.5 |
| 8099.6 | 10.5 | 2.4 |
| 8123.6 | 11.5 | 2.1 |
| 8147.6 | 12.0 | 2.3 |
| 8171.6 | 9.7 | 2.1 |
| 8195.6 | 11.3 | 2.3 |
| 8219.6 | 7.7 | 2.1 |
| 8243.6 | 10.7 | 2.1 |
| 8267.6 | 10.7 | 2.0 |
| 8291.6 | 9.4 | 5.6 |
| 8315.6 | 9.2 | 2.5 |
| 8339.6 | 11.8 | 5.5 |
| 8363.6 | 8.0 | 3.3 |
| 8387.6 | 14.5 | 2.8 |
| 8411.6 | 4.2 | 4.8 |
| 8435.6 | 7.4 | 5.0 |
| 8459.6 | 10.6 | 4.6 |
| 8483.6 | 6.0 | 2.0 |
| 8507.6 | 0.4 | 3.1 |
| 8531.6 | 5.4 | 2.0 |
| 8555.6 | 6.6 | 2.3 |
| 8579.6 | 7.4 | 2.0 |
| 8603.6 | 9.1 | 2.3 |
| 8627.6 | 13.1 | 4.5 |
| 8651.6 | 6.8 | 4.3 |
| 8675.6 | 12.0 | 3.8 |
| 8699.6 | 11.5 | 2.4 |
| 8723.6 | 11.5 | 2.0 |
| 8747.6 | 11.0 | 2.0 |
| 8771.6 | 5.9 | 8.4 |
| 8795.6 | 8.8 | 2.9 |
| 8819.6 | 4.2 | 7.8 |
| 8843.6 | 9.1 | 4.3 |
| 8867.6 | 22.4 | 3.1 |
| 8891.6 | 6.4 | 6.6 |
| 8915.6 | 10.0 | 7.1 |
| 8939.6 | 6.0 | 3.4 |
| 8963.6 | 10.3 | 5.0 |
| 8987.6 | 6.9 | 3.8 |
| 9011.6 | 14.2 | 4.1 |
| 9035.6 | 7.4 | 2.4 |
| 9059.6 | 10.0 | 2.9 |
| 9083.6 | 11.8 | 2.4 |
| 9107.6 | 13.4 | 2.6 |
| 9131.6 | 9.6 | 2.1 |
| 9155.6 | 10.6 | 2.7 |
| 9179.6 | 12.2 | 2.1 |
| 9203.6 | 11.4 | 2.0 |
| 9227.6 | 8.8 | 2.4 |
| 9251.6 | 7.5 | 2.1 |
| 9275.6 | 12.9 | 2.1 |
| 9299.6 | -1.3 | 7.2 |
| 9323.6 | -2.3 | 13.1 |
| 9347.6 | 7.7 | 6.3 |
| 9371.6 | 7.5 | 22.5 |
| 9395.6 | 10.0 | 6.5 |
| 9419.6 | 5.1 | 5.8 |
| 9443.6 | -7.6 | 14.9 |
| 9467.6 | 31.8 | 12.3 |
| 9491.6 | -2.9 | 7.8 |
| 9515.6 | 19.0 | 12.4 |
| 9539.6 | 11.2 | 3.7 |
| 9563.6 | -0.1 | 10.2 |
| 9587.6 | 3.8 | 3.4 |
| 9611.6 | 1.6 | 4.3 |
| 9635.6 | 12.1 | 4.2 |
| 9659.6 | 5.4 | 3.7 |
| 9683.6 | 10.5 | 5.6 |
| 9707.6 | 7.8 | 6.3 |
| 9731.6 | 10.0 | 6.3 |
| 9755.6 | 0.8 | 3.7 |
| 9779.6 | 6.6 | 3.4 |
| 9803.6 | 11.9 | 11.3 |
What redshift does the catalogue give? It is 1.044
